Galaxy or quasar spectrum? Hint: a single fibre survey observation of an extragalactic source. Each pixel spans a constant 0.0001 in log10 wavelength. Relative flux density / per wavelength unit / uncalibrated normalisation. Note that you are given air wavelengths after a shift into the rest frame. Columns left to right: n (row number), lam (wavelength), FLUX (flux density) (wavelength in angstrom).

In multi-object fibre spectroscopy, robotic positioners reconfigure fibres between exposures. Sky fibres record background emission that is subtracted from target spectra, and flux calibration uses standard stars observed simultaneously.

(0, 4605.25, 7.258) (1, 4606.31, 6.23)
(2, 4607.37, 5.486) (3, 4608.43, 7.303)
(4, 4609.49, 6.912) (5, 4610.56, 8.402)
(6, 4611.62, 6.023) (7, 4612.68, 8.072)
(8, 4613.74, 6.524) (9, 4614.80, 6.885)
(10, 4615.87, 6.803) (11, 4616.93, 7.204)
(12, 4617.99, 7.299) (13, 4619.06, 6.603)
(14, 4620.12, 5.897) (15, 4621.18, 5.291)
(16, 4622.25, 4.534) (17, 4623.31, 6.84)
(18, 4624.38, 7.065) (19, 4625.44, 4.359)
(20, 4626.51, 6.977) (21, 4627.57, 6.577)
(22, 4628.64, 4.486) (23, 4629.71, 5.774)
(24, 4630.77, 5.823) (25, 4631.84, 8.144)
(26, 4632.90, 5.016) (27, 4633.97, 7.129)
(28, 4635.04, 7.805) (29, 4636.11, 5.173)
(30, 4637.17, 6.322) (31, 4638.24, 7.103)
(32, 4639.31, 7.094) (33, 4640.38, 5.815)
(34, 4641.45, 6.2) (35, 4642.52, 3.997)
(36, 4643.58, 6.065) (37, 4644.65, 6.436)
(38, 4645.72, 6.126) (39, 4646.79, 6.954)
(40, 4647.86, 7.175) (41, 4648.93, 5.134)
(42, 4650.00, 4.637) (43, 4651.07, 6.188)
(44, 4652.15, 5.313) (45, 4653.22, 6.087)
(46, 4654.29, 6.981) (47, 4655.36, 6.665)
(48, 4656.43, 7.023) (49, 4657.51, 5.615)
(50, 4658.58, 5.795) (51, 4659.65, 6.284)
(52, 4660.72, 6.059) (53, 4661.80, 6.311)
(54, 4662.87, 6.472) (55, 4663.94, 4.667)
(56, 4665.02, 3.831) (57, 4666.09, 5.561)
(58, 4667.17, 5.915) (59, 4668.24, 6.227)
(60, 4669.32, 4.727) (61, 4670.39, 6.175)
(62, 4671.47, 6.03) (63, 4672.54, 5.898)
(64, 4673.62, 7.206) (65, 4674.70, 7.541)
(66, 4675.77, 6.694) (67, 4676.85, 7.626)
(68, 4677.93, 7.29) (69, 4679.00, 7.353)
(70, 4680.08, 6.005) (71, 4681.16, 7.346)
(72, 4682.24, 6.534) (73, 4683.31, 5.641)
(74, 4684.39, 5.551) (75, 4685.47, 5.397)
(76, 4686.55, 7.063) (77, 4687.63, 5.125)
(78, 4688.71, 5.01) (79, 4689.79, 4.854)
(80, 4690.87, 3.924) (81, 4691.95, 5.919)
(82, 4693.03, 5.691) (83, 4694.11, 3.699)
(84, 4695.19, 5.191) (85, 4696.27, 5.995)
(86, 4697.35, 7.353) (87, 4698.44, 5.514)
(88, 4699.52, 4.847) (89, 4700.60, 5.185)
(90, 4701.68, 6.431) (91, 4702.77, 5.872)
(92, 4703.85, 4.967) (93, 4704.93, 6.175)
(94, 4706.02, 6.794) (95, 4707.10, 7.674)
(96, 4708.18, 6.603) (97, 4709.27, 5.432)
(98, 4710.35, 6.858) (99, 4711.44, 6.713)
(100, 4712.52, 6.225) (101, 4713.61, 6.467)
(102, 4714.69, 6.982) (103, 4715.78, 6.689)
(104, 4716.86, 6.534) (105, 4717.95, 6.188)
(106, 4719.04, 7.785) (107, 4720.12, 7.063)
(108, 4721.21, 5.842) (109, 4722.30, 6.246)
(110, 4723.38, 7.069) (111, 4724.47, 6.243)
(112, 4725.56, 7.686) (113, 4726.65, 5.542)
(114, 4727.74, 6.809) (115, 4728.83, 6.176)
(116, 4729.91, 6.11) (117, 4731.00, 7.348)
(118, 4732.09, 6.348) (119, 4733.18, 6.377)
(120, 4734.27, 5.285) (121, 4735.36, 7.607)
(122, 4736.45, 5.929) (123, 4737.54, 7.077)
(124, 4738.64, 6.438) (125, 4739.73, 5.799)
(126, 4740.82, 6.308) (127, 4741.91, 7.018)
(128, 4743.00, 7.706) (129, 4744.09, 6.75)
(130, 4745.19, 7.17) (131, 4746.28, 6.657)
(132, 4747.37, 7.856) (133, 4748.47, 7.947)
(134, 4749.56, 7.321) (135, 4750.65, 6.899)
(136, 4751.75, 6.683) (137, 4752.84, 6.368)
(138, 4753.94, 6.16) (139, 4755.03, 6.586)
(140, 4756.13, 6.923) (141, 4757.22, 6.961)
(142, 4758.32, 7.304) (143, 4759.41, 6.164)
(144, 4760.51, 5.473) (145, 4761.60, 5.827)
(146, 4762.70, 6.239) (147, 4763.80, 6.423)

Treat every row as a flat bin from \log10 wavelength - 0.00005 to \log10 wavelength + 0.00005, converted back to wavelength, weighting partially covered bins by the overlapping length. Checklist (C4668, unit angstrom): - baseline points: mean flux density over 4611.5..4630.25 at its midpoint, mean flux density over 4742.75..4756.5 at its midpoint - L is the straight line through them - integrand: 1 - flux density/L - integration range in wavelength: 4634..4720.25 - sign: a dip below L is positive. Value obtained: 6.3 angstrom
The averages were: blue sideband 6.3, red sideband 6.98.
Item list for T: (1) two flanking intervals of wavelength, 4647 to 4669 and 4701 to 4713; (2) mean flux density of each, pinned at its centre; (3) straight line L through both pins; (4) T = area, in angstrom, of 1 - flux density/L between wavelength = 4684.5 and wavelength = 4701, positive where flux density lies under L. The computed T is 2.16 angstrom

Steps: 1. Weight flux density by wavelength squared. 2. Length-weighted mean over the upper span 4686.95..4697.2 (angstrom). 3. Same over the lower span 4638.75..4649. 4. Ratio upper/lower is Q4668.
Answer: 0.86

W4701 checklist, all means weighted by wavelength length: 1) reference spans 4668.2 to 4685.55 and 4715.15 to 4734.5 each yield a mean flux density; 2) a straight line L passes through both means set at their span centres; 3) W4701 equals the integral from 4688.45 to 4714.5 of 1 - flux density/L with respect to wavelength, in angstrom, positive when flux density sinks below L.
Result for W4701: 2.68 angstrom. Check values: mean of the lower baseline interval 6.46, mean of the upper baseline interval 6.54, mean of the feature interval 5.83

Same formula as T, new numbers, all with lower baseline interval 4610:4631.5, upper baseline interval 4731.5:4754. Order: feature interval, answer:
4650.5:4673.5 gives 2.1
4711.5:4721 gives 0.0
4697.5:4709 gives 1.0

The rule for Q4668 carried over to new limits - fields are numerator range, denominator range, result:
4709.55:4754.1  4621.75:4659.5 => 1.13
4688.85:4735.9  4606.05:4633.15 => 1.00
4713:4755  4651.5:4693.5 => 1.14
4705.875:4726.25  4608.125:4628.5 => 1.06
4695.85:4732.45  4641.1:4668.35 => 1.11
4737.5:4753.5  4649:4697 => 1.20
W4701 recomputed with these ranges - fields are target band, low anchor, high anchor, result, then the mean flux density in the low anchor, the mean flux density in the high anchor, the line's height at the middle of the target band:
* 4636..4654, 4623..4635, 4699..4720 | 0.7 angstrom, 6.25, 6.36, 6.27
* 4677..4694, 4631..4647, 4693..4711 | 0.4 angstrom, 6.34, 5.91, 6.02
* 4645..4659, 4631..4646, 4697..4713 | 0.3 angstrom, 6.31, 6.16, 6.28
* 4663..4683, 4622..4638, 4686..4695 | -3.0 angstrom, 6.18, 5.16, 5.46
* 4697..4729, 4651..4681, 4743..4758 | 1.2 angstrom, 6.21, 6.98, 6.64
